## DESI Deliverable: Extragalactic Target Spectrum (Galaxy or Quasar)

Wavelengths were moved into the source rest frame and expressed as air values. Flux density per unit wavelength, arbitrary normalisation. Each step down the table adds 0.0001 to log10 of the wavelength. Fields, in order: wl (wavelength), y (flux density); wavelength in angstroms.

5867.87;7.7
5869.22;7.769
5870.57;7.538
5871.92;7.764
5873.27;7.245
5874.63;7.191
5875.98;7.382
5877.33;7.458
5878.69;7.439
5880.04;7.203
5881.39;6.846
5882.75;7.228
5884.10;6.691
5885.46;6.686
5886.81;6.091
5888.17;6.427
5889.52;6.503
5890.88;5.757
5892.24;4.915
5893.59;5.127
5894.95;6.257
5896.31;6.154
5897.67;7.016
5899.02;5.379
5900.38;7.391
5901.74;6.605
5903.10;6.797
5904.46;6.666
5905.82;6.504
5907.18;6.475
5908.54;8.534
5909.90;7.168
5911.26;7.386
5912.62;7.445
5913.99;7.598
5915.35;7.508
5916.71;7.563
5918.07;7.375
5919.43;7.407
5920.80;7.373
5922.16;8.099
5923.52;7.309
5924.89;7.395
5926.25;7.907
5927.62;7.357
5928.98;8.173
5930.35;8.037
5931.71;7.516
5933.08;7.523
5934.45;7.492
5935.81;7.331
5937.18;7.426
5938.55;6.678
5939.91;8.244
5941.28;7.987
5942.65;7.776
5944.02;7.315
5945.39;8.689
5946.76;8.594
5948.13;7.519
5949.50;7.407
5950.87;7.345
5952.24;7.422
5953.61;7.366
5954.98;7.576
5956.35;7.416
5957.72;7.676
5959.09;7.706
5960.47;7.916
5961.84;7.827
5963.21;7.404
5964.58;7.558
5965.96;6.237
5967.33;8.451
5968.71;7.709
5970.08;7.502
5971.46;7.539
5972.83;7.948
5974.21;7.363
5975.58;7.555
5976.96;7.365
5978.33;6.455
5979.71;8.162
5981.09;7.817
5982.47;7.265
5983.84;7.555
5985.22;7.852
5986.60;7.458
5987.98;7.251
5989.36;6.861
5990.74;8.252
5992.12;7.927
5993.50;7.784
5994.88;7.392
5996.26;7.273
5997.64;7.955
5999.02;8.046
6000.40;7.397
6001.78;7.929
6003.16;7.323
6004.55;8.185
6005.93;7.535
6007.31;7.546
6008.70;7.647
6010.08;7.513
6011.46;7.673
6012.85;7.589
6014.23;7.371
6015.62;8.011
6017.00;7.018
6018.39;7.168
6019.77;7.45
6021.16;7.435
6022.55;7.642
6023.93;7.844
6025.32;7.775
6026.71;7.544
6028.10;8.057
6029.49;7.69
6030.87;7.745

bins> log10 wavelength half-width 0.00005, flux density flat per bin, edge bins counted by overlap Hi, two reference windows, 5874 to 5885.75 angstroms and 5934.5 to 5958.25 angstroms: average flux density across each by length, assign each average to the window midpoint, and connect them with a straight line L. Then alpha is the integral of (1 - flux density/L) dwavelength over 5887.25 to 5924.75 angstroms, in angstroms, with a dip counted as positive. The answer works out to 2.5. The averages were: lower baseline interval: 7.14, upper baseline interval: 7.63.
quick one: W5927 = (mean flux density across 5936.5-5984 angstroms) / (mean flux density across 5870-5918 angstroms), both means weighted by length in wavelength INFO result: 1.1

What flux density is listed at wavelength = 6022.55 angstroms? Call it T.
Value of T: 7.642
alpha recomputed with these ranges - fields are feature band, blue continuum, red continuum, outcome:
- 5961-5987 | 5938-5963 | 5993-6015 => 0.5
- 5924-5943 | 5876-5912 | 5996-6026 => -1.8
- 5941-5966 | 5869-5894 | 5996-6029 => -1.4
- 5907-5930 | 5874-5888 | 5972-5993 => -1.2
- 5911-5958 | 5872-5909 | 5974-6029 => -3.9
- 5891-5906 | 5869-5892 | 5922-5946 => 2.0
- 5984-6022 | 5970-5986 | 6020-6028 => 0.1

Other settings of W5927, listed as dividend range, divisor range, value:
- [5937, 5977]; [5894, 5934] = 1.06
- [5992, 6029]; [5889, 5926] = 1.11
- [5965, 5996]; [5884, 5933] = 1.08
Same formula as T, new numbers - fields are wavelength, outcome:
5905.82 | 6.504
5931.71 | 7.516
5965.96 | 6.237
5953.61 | 7.366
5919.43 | 7.407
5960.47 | 7.916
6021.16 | 7.435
